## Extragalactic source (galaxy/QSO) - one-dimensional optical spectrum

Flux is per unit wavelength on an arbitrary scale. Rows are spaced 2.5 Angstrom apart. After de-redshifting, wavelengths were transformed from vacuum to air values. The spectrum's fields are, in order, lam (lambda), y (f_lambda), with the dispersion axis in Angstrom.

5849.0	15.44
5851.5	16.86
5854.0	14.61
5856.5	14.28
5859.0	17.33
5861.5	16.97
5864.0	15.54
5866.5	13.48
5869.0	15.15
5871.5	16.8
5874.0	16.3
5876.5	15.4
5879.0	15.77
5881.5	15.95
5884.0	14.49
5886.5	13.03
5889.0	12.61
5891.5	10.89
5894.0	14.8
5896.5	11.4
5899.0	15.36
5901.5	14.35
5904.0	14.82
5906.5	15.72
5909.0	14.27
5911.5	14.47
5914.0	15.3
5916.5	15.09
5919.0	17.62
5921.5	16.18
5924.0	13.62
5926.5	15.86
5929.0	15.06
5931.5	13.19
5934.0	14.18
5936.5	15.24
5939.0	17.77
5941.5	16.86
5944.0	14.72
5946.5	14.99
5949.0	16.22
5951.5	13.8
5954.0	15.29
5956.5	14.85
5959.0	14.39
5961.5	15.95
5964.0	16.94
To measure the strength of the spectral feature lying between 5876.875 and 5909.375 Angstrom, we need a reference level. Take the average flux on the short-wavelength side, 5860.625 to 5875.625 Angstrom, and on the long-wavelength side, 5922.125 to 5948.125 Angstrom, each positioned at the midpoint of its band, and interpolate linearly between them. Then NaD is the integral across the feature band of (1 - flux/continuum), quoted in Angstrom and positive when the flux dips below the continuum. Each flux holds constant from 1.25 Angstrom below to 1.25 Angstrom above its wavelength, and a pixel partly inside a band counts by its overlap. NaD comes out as 2.8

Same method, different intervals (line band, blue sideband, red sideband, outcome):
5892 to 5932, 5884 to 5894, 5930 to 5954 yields -2.7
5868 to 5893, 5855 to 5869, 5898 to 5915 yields 1.0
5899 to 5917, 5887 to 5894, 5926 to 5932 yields -1.9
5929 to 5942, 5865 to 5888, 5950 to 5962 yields -0.4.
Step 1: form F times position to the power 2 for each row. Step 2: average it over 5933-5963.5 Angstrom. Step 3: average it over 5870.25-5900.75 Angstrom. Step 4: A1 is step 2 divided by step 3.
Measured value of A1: 1.1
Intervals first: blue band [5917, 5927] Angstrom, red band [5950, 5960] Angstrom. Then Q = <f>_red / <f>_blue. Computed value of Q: 0.93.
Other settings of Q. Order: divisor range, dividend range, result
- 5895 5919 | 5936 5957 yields 1.06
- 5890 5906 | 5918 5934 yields 1.11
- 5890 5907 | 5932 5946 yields 1.13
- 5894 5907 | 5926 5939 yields 1.04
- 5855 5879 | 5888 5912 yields 0.88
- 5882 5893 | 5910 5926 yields 1.18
